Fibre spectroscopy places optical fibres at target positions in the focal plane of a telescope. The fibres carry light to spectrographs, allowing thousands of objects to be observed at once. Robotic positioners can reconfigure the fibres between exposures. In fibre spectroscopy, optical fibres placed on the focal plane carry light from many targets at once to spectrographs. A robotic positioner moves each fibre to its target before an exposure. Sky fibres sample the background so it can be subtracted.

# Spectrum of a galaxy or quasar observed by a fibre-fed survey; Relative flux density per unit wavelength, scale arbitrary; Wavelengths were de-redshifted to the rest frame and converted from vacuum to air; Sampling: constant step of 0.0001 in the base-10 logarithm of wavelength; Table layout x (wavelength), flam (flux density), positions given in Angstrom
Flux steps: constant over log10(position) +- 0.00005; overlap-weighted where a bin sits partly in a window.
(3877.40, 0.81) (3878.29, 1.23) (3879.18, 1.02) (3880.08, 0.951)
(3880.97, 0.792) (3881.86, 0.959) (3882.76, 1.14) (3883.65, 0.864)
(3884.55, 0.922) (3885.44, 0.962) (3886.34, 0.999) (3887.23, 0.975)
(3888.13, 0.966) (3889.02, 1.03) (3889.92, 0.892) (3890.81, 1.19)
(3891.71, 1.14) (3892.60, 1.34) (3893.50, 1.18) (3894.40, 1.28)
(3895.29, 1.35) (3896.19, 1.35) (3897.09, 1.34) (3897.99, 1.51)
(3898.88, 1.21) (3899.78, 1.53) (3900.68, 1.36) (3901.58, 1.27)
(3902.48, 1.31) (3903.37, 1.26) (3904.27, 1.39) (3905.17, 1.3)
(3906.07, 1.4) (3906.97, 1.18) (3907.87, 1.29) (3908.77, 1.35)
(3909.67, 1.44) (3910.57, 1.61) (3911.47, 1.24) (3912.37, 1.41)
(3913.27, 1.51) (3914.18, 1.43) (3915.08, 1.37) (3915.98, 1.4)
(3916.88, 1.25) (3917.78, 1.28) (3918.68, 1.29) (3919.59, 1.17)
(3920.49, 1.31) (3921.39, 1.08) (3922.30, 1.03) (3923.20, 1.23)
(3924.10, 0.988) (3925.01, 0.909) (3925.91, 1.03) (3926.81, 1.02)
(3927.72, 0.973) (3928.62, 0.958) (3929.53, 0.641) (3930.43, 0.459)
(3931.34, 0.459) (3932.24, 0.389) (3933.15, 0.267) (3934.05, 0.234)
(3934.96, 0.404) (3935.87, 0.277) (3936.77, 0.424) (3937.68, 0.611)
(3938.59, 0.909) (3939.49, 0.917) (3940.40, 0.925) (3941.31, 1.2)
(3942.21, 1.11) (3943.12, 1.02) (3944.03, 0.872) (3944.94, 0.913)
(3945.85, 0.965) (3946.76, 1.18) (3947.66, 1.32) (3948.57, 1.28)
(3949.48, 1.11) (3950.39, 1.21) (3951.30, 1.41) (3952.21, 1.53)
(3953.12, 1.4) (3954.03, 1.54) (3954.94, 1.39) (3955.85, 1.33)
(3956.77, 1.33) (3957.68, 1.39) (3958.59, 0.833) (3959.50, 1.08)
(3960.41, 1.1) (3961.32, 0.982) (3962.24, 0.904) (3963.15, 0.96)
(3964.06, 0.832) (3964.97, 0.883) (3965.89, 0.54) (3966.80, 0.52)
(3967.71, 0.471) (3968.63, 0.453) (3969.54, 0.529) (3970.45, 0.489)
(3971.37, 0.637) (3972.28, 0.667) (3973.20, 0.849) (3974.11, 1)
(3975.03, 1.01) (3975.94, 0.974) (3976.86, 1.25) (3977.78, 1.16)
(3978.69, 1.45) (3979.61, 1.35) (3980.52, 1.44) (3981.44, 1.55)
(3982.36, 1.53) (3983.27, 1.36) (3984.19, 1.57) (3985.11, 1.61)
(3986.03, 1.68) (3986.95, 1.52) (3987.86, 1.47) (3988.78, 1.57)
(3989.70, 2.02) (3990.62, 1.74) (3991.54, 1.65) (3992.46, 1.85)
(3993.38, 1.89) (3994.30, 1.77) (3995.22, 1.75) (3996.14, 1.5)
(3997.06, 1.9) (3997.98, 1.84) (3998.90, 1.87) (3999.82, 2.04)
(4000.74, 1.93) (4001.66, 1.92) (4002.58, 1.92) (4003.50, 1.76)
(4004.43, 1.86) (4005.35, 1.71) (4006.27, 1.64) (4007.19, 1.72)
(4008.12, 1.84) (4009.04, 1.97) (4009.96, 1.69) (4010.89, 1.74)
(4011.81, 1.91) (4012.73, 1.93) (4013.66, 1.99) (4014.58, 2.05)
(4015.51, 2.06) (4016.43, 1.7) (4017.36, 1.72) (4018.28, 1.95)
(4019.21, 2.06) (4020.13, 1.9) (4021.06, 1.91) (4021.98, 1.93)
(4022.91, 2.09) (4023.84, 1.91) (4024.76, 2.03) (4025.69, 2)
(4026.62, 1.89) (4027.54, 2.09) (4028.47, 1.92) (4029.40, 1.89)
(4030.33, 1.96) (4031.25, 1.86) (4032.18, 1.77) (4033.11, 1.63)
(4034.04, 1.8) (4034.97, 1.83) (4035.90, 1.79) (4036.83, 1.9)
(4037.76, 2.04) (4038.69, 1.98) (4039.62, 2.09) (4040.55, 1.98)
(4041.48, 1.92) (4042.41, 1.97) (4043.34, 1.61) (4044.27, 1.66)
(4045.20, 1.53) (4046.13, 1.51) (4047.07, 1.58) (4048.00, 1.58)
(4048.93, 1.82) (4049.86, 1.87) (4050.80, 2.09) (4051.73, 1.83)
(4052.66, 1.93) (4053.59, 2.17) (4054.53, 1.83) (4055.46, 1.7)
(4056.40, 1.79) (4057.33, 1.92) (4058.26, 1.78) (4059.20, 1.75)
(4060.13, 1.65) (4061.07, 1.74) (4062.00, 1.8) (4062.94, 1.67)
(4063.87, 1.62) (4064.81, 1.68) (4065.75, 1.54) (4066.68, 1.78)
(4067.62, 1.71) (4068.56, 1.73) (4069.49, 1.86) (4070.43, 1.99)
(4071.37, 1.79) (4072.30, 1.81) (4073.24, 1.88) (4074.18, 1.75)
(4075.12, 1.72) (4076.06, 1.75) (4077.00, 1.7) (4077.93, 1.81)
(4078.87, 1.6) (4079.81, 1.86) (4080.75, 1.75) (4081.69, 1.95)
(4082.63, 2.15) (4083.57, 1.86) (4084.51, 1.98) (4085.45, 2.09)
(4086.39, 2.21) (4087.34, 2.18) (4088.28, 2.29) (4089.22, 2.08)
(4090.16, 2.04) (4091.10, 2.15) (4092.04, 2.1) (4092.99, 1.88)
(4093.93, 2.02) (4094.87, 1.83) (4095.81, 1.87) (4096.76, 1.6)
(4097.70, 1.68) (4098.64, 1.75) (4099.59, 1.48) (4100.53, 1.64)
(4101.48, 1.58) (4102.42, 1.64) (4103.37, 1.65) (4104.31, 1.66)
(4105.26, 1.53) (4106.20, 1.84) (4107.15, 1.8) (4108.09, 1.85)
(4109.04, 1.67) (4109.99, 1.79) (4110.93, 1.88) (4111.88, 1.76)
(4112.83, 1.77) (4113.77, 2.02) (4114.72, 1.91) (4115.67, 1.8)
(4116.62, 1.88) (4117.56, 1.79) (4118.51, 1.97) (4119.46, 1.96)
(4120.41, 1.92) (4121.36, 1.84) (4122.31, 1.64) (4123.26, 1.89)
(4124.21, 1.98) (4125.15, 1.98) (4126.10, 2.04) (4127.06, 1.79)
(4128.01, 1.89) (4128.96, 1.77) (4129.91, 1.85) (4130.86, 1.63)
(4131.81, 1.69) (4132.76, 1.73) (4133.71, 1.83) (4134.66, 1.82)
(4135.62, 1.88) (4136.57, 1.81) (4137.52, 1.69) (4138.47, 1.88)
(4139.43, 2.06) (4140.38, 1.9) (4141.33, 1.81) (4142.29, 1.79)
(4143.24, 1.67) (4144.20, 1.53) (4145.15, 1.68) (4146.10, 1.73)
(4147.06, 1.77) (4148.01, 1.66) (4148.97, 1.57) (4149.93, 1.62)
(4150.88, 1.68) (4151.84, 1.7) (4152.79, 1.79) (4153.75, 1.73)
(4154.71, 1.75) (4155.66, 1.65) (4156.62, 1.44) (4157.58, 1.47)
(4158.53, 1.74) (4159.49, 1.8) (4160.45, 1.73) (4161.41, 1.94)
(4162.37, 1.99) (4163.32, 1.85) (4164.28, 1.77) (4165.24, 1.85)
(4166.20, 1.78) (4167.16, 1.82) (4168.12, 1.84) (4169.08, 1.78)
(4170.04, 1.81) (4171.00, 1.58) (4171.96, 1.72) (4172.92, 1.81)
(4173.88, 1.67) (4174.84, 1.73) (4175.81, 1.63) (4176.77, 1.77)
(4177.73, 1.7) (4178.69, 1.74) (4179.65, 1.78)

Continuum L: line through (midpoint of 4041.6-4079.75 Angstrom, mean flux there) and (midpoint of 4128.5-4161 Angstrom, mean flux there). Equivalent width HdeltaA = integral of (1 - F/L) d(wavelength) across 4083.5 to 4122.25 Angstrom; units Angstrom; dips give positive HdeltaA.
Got -2.4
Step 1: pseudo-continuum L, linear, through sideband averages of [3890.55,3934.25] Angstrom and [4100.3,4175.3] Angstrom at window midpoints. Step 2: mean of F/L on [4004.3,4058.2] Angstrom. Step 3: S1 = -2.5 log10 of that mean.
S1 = -0.246 mag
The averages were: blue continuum 1.17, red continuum 1.77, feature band 1.86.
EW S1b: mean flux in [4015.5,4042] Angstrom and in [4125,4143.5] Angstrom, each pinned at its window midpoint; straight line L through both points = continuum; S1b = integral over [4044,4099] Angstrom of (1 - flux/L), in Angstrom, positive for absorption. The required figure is 1.2 Angstrom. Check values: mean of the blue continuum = 1.92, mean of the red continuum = 1.82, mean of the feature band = 1.84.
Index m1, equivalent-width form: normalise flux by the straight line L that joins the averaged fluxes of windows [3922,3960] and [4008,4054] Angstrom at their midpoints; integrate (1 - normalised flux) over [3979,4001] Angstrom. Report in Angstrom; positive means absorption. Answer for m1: -3.2 Angstrom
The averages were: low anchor 0.964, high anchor 1.88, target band 1.68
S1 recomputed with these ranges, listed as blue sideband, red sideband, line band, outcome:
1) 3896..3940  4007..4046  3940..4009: 0.15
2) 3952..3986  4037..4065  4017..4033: -0.22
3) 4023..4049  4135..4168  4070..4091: -0.07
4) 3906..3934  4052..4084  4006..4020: -0.21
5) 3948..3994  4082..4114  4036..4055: -0.16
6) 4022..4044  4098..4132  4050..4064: 0.03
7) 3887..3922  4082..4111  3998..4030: -0.17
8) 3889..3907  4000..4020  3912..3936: 0.41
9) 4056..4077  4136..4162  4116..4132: -0.07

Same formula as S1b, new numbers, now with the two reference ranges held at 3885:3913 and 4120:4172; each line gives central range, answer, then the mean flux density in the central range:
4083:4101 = -2.96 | 1.93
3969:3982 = 3.63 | 1.03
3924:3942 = 8.55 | 0.7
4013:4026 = -3.76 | 1.95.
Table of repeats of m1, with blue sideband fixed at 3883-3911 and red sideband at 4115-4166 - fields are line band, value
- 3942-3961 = 2.1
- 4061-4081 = -1.5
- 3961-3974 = 6.5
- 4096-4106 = 0.4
